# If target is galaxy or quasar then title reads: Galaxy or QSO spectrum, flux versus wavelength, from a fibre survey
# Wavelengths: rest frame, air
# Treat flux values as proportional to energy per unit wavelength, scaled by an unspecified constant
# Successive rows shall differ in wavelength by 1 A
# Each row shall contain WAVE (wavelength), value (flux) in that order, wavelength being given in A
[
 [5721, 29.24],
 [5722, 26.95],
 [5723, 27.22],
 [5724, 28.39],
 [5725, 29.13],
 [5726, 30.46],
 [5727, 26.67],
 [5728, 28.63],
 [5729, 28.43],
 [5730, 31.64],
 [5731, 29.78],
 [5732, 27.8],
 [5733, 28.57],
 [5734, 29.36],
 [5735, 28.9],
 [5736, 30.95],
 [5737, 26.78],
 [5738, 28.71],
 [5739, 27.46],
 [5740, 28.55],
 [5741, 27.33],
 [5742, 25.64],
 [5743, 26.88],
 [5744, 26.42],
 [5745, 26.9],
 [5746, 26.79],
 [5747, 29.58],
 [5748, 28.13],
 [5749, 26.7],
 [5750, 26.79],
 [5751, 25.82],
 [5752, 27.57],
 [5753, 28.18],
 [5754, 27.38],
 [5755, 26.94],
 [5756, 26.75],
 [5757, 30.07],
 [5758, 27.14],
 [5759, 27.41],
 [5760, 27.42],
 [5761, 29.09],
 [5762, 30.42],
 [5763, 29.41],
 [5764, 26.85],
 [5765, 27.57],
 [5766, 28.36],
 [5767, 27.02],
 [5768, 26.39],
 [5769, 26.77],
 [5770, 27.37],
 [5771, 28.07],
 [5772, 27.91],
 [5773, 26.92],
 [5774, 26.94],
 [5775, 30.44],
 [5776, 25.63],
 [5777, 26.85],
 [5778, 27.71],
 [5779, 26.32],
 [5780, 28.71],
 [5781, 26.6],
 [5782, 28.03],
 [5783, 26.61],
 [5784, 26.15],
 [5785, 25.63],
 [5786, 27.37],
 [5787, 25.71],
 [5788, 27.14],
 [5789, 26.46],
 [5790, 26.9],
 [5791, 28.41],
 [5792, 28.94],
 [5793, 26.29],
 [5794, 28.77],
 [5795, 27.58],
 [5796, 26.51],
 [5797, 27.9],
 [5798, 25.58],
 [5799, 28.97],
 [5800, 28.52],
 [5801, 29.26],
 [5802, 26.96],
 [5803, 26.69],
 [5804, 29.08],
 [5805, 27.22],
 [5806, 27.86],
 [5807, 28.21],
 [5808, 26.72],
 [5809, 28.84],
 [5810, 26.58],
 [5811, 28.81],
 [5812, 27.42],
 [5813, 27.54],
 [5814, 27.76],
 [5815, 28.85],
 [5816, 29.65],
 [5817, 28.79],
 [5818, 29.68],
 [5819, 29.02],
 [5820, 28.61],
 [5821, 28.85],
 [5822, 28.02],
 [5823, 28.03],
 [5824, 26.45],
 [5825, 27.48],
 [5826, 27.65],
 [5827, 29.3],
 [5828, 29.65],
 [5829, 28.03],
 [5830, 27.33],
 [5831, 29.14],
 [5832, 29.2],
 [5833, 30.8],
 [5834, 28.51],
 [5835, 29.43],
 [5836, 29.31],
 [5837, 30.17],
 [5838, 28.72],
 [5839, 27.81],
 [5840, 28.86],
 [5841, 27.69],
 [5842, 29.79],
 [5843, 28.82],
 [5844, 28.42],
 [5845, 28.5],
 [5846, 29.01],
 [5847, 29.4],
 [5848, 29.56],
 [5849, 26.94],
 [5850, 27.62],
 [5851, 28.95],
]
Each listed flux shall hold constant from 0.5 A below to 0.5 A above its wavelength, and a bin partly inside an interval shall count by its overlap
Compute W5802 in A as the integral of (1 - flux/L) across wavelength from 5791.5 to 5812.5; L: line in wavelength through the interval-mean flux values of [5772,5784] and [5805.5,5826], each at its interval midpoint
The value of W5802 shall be 0.1 A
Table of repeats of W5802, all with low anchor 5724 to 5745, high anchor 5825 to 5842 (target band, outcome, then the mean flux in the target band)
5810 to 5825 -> 0.2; 28.3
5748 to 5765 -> 0.4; 27.8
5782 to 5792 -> 0.6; 26.9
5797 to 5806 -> 0.3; 27.8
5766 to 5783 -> 0.7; 27.4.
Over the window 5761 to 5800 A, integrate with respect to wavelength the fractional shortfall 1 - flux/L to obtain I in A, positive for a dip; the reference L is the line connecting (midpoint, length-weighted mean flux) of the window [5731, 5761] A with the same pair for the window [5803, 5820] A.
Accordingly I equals 0.8 A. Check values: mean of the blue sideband 27.7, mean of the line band 27.4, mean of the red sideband 28.2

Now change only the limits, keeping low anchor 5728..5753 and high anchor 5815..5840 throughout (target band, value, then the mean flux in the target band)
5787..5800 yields 0.5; 27.4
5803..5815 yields 0.3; 27.8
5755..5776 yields 0.3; 27.8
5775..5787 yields 0.6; 27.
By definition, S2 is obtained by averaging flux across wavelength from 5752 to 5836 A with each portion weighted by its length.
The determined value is 27.9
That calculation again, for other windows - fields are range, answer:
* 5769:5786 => 27.2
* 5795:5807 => 27.7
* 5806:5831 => 28.2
